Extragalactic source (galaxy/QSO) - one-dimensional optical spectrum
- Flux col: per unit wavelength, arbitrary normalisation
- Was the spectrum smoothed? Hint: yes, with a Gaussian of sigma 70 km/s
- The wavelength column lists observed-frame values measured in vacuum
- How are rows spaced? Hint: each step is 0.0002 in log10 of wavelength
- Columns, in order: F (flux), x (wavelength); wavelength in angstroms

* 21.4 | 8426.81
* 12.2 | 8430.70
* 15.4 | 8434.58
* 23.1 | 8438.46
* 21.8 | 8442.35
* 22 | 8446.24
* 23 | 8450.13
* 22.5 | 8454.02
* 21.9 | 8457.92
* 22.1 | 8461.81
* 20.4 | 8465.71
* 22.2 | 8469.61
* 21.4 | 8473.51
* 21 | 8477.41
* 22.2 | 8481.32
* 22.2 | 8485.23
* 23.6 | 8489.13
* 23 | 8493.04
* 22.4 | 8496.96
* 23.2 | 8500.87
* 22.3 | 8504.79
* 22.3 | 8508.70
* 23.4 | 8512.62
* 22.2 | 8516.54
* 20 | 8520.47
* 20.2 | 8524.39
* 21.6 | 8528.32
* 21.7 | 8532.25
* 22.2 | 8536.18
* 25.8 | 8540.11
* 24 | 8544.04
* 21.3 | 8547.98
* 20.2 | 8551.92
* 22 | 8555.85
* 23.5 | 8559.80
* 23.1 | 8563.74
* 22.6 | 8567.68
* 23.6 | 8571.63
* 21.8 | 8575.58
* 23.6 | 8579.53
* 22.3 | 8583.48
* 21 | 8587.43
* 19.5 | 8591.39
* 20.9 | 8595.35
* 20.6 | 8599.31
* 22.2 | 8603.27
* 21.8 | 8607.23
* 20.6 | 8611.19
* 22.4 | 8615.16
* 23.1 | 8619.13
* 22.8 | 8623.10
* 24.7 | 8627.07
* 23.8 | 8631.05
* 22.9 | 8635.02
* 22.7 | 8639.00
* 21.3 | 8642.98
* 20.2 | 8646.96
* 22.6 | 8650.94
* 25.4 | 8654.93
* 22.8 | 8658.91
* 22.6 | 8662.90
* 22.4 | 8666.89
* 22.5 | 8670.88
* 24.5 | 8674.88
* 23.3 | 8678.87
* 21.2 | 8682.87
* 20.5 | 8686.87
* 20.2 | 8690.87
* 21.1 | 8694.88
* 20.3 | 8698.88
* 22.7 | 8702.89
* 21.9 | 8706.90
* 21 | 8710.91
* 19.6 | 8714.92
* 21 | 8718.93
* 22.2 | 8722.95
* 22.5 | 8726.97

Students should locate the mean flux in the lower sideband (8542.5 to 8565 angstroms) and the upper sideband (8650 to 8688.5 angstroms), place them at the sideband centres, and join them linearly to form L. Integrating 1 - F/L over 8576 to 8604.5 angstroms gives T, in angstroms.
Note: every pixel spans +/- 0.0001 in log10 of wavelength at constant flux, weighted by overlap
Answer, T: 1.3 angstroms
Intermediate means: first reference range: 22.3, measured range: 21.4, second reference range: 22.8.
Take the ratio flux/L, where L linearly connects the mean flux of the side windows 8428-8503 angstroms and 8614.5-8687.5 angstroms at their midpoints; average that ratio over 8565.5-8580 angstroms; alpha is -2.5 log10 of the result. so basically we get -0.032 mag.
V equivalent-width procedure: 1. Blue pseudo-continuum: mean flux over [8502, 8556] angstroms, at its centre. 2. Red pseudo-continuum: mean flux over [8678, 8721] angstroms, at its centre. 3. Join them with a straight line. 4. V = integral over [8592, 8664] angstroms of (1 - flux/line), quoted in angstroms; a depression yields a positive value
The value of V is -2.8 angstroms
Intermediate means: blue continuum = 22.1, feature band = 22.4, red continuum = 21.1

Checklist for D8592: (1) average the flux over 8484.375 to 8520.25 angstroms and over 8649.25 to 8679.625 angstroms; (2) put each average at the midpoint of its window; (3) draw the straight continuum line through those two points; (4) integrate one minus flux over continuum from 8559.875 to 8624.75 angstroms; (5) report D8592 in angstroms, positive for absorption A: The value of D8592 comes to 2.67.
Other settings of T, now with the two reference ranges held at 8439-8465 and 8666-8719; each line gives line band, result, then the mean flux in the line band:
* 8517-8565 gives -0.36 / 22.1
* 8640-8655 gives -0.22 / 22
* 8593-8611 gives 0.45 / 21.3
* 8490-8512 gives -0.68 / 22.7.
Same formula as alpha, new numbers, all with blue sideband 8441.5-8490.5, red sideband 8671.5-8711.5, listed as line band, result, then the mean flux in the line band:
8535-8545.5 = -0.105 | 24.1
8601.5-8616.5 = 0.005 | 21.7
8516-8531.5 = 0.051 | 20.9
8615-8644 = -0.061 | 23.1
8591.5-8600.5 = 0.069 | 20.5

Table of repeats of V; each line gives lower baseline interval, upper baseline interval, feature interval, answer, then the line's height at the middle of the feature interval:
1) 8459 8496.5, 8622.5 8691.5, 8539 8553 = -0.4 angstroms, 22.3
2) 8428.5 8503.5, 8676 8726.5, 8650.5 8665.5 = -1.4 angstroms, 21.3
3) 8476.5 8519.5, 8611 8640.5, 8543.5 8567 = 0.5 angstroms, 22.7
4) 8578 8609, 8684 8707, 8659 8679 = -1.8 angstroms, 21.2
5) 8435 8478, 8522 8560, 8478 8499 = -0.6 angstroms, 21.9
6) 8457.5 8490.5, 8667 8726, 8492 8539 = -0.6 angstroms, 21.8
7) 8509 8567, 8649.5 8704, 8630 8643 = -0.3 angstroms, 22.3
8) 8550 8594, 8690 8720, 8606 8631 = -1.1 angstroms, 21.7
